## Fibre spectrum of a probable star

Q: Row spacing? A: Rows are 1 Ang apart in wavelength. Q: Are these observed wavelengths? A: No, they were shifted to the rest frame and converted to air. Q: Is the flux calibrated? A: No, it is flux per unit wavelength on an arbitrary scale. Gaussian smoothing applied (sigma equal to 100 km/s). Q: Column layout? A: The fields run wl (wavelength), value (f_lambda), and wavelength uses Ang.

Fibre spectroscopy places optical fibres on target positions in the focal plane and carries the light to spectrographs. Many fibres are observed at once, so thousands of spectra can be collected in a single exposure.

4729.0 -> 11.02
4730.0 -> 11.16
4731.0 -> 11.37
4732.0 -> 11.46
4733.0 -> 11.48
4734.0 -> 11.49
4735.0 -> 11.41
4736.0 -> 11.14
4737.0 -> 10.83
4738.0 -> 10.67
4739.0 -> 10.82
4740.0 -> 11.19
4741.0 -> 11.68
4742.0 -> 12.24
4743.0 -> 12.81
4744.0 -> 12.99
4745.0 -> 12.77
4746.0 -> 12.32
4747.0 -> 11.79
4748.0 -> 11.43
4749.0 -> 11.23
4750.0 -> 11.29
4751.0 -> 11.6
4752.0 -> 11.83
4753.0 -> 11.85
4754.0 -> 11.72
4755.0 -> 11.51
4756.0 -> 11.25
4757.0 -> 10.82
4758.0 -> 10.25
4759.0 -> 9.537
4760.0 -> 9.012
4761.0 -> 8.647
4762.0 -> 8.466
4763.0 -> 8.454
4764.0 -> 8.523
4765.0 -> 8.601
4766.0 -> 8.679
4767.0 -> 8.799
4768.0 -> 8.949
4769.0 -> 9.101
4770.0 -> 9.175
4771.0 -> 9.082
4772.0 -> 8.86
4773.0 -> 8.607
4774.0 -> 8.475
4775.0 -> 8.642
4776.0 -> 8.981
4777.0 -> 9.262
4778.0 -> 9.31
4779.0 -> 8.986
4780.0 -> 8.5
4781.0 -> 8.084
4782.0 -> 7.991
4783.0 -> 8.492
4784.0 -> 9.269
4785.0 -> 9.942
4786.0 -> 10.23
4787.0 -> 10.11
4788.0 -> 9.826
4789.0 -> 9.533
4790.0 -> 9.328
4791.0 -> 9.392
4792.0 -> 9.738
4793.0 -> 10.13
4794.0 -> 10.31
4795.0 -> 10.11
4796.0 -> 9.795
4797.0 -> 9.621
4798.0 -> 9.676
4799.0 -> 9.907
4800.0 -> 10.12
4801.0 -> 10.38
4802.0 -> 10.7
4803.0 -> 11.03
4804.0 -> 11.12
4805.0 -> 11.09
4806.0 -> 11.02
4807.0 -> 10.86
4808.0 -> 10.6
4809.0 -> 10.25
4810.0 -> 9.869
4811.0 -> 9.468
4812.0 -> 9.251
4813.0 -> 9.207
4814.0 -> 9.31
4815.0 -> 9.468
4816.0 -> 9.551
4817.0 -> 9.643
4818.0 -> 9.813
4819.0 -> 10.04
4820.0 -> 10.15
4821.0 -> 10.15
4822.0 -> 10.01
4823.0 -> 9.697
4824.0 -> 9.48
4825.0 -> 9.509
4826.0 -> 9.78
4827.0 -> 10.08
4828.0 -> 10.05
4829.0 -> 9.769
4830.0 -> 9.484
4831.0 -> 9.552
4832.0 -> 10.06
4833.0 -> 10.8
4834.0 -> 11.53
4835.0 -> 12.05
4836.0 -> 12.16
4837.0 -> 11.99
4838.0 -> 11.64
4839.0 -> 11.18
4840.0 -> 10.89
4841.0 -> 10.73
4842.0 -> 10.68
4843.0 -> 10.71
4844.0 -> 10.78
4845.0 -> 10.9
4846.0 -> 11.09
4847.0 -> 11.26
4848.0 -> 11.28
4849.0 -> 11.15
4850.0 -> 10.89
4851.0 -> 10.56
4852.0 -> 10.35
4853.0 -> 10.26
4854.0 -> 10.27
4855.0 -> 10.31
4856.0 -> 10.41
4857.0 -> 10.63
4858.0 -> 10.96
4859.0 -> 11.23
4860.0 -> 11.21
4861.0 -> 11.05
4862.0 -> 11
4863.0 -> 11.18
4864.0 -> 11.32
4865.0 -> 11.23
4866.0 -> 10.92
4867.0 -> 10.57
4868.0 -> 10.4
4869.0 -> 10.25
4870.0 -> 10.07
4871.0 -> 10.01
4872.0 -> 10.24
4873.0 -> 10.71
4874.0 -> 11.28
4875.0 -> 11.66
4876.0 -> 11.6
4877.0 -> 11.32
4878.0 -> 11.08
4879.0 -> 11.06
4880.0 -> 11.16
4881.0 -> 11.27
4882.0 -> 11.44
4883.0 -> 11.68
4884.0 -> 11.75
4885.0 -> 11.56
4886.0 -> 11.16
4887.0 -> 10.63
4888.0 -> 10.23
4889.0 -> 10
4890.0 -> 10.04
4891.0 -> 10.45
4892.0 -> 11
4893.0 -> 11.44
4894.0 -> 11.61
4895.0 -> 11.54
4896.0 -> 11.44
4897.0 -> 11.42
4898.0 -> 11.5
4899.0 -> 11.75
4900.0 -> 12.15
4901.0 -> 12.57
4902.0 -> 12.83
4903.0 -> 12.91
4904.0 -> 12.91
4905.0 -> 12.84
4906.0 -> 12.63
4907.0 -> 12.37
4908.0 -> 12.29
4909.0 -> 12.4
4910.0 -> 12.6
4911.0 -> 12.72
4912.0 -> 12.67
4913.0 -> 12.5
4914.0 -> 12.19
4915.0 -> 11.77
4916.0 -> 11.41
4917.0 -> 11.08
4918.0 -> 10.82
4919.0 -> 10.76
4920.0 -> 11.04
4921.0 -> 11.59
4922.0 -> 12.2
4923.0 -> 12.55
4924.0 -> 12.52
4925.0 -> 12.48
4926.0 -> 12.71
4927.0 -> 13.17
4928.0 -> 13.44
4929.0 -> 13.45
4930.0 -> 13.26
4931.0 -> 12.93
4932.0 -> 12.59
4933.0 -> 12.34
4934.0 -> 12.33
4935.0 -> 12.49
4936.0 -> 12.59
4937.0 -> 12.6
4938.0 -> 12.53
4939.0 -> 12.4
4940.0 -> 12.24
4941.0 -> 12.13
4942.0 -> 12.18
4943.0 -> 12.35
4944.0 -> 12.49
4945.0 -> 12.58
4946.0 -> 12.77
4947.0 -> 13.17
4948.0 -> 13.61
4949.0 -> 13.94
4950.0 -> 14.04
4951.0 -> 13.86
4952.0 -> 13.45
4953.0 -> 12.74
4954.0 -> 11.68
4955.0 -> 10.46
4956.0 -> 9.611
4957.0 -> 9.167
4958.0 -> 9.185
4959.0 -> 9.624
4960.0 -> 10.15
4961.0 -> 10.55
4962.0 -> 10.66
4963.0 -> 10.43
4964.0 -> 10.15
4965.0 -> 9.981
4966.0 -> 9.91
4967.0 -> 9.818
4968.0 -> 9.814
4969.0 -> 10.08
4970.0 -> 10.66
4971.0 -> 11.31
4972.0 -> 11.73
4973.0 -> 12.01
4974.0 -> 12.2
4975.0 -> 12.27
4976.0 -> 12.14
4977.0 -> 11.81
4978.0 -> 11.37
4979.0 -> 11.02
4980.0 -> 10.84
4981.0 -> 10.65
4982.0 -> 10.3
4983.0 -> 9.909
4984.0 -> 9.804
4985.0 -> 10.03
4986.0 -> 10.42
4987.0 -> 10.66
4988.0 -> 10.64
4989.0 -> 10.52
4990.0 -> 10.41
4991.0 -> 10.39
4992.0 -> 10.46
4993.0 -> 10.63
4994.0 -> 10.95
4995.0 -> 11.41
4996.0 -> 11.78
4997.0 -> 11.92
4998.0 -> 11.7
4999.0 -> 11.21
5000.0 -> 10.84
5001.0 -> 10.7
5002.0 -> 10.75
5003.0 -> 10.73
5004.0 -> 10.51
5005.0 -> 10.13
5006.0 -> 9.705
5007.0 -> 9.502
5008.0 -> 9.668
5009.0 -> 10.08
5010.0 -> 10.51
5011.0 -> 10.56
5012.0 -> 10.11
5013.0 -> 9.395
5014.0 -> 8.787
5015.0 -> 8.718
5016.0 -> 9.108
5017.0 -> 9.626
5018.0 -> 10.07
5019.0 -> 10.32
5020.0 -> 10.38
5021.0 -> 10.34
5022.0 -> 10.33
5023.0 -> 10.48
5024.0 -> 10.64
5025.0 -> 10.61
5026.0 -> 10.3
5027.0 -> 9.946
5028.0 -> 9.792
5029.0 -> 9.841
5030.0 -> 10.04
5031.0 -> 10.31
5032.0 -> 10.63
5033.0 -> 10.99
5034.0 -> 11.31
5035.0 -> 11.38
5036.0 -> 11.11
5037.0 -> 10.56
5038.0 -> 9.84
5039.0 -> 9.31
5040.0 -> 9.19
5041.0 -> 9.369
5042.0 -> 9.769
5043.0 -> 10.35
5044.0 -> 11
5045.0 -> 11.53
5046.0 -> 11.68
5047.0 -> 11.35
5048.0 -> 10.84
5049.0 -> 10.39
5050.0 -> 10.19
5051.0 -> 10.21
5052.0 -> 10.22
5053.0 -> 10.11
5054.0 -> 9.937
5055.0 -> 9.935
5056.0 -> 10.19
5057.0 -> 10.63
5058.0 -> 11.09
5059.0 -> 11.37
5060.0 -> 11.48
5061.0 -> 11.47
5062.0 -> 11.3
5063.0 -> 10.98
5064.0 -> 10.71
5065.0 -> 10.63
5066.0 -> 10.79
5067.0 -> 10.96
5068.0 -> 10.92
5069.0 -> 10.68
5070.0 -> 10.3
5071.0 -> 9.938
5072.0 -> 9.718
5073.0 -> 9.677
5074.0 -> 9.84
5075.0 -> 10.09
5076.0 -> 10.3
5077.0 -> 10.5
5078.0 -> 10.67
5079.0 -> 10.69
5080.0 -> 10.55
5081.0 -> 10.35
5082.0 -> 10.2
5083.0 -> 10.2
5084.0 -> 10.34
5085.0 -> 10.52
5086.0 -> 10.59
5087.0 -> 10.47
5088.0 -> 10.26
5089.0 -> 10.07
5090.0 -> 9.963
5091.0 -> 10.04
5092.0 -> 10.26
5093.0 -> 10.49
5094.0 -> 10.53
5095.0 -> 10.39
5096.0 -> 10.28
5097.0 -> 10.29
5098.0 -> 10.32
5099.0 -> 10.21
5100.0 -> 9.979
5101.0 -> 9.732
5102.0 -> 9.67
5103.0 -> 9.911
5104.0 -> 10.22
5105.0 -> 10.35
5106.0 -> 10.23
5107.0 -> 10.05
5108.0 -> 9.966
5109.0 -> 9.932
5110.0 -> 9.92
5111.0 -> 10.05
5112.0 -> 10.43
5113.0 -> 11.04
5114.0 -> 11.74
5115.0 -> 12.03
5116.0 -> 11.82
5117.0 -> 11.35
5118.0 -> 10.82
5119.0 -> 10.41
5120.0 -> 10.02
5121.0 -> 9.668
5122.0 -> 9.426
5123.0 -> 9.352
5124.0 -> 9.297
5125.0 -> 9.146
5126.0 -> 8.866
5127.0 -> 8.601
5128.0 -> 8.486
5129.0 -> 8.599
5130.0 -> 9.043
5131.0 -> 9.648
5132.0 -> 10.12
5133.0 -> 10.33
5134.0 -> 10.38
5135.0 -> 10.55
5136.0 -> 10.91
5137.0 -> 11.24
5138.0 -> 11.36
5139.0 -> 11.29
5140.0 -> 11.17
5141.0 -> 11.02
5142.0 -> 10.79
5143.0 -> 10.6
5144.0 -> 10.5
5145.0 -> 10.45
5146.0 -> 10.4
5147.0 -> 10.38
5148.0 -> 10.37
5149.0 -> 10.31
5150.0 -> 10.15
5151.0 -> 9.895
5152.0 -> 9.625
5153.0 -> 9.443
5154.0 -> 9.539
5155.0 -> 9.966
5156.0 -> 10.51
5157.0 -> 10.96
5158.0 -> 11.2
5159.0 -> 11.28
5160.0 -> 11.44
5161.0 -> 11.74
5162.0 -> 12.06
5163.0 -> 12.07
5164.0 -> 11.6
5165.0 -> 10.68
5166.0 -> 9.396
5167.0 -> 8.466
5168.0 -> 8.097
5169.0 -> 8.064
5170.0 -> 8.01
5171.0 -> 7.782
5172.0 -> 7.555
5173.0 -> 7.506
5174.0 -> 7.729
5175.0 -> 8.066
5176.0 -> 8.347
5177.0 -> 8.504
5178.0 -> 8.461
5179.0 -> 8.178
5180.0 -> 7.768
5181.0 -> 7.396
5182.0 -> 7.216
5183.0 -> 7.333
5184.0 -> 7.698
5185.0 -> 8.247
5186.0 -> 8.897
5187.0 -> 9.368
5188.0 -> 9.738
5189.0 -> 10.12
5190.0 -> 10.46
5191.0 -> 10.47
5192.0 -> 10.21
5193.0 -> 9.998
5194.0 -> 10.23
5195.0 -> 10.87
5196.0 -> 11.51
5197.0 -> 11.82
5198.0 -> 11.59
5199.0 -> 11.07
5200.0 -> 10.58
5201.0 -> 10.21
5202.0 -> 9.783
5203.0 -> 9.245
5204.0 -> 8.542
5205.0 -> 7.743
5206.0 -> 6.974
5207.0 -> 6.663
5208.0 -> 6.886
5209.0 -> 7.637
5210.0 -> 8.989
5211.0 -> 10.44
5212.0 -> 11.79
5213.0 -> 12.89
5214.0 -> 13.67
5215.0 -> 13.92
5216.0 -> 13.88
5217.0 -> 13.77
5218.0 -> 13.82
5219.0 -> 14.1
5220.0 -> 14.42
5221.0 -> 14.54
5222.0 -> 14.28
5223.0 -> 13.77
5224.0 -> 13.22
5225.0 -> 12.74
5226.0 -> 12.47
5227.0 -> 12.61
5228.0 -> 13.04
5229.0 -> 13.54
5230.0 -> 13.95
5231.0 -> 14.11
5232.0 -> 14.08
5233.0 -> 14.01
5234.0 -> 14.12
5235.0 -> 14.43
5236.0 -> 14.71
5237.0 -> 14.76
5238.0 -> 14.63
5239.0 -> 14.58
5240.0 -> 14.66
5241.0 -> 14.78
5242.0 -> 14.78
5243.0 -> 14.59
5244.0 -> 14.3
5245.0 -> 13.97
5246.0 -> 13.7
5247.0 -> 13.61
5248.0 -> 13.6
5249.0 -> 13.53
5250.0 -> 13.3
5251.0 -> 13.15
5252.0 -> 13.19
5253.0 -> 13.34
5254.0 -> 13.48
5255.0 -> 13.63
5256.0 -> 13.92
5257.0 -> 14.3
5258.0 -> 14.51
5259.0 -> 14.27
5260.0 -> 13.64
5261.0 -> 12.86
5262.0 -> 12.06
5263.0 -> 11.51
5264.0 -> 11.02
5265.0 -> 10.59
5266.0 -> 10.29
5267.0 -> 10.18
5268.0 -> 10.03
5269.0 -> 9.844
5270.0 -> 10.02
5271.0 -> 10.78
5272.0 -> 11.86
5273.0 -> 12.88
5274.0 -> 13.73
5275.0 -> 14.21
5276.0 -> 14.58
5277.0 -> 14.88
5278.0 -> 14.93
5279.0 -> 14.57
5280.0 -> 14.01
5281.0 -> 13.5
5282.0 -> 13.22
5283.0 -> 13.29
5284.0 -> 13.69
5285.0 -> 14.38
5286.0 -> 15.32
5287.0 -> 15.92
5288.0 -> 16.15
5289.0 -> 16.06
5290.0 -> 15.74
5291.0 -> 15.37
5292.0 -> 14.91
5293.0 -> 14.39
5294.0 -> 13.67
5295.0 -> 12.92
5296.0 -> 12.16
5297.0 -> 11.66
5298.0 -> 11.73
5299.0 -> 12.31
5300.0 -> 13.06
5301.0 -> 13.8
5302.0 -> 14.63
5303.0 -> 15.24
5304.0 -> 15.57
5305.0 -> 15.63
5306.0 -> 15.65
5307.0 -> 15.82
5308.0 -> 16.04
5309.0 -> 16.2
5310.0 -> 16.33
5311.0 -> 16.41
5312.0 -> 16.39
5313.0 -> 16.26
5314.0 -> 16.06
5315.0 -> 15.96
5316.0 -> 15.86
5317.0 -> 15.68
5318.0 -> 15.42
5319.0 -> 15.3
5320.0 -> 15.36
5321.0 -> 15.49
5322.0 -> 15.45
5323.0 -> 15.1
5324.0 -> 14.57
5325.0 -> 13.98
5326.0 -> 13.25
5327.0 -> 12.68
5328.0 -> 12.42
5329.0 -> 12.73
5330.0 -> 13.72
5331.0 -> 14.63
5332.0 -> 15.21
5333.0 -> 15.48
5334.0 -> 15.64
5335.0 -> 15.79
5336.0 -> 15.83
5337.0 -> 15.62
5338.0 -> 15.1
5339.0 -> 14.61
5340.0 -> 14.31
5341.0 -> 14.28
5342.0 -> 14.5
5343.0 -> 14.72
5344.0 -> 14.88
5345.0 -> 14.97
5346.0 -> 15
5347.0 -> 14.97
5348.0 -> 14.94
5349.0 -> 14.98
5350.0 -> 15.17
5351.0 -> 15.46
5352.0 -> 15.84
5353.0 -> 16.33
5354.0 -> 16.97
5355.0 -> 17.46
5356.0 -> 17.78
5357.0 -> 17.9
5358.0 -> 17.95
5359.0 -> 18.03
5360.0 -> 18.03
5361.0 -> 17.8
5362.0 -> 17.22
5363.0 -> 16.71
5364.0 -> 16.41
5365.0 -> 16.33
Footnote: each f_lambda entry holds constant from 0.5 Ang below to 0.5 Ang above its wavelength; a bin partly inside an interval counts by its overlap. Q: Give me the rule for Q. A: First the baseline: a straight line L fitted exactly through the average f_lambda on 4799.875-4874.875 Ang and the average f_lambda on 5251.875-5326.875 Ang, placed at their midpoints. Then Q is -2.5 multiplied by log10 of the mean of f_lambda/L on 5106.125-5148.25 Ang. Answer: 0.23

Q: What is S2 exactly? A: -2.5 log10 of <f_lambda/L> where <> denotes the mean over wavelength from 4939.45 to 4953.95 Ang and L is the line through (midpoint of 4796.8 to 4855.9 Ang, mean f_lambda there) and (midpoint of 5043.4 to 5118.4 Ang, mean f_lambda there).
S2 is -0.23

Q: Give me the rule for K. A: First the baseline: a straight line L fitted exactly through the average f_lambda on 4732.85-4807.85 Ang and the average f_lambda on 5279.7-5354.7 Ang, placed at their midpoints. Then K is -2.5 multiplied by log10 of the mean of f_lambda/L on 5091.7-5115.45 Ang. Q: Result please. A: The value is 0.25 mag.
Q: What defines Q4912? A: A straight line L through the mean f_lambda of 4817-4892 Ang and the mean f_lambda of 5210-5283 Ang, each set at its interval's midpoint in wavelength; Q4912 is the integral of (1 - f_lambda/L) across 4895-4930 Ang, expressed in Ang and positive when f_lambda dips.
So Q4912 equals -3.55 Ang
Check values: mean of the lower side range 10.7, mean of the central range 12.2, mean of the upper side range 13.3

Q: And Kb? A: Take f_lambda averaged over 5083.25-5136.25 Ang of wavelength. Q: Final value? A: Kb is 10.1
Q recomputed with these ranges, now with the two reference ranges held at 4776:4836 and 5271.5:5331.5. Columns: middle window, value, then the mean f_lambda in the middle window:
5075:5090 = 0.20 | 10.4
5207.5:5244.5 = 0.04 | 13.3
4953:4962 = 0.11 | 10.2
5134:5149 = 0.21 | 10.8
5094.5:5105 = 0.24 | 10.1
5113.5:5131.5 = 0.28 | 9.91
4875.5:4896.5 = -0.05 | 11.1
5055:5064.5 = 0.12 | 11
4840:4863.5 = -0.05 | 10.8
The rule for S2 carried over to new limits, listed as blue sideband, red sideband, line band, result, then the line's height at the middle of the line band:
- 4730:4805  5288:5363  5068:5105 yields 0.264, 13.1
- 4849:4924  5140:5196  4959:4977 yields 0.003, 10.8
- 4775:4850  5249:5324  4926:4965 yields -0.083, 11.2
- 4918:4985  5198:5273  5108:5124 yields 0.161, 12.1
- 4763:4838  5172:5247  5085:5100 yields 0.060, 10.9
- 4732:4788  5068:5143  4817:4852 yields -0.040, 10.2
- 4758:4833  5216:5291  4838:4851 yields -0.102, 9.99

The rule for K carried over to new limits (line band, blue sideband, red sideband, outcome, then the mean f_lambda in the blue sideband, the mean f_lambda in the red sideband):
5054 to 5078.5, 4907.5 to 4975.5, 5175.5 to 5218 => 0.028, 11.9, 9.79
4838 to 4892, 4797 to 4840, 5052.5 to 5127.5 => -0.061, 10.3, 10.3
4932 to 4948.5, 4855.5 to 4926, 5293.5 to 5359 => -0.061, 11.5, 15.1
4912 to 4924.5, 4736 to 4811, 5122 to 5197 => -0.179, 10.1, 9.7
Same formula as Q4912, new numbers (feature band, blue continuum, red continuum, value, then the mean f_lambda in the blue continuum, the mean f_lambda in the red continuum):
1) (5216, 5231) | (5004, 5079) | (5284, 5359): -0.2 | 10.3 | 15.1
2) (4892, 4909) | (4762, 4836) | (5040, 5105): -3.7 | 9.67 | 10.4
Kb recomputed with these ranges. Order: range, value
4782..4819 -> 9.92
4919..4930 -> 12.5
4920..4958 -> 12.4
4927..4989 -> 11.6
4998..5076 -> 10.4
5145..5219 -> 9.86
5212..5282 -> 13.4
